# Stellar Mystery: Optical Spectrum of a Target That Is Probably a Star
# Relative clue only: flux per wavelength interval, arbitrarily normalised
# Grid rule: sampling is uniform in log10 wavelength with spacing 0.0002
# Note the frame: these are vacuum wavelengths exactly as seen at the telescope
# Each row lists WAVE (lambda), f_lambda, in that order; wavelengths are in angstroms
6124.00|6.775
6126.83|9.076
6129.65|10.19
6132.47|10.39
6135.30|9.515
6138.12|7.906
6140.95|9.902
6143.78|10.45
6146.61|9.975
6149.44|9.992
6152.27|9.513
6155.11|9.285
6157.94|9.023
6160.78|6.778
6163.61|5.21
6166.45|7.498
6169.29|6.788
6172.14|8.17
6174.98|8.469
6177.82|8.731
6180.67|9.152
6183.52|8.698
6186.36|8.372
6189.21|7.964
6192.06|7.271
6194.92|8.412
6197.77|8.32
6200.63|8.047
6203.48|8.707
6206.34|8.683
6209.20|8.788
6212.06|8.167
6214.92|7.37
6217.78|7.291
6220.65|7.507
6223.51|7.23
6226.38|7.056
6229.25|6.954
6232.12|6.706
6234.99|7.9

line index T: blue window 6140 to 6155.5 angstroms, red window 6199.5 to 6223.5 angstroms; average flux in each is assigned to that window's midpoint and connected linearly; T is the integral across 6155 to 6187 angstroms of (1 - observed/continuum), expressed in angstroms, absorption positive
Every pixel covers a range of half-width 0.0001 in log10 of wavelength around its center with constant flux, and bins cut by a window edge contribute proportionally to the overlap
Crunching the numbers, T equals 4.29 angstroms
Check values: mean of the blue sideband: 9.89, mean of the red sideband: 8.02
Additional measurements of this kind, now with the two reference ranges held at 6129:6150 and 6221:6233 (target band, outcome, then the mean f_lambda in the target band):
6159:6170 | 2.9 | 6.64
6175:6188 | -0.4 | 8.7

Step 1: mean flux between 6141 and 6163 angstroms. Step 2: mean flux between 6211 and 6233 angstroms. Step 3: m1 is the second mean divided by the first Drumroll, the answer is 0.79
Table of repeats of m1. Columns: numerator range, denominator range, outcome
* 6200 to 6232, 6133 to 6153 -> 0.80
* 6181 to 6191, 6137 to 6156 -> 0.87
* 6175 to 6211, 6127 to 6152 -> 0.86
